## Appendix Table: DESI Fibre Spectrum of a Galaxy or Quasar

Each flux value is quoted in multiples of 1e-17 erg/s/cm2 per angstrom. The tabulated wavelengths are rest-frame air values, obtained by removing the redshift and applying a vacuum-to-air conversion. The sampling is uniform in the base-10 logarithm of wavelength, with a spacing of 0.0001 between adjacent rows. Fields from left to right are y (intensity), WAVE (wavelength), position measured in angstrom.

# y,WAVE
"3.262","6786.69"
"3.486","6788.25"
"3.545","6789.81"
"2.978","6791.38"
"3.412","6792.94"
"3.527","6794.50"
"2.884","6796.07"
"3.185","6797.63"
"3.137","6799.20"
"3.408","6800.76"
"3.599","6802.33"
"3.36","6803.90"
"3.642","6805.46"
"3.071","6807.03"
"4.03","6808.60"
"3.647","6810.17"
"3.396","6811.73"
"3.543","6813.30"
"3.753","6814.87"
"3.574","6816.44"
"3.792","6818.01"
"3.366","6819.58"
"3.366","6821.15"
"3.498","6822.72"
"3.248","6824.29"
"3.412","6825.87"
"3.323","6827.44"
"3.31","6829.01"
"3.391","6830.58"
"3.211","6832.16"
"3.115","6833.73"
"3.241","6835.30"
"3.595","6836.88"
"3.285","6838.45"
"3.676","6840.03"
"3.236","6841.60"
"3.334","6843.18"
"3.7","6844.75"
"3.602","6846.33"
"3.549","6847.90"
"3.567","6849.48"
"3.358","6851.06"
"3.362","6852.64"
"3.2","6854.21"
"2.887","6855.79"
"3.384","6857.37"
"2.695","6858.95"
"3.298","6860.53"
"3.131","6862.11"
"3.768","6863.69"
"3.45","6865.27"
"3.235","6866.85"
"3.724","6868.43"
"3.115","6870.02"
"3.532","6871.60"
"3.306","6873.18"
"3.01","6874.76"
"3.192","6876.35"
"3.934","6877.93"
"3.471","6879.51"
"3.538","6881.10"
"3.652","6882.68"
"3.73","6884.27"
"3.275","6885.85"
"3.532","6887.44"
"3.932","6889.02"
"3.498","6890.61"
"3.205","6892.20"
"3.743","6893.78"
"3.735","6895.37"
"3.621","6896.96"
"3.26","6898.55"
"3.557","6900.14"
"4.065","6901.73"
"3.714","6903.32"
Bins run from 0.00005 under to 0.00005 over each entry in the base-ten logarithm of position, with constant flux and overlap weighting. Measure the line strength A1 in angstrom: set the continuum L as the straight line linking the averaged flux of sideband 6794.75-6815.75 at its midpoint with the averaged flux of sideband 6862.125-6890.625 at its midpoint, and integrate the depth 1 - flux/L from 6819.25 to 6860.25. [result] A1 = 1.4 angstrom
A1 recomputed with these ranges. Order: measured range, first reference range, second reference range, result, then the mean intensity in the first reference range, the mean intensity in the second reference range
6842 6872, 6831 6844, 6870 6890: 0.4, 3.34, 3.49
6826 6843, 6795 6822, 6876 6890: 0.8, 3.46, 3.6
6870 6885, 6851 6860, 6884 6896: -0.2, 3.14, 3.57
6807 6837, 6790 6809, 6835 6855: -0.5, 3.34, 3.44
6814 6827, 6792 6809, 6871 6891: -0.4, 3.37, 3.51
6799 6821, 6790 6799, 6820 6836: -1.8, 3.22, 3.31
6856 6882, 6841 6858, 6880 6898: 1.0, 3.38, 3.58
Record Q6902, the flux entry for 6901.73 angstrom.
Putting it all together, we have 4.065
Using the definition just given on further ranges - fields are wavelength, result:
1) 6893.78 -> 3.743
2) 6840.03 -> 3.676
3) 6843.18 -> 3.334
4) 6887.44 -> 3.532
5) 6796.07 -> 2.884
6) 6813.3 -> 3.543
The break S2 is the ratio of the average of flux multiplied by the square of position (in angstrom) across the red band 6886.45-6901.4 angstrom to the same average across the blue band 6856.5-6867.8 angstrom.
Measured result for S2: 1.10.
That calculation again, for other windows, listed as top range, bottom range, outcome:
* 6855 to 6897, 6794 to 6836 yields 1.02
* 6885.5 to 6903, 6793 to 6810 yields 1.09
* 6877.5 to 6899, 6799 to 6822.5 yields 1.04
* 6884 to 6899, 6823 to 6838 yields 1.09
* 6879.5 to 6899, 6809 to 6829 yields 1.04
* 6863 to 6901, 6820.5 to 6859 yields 1.06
